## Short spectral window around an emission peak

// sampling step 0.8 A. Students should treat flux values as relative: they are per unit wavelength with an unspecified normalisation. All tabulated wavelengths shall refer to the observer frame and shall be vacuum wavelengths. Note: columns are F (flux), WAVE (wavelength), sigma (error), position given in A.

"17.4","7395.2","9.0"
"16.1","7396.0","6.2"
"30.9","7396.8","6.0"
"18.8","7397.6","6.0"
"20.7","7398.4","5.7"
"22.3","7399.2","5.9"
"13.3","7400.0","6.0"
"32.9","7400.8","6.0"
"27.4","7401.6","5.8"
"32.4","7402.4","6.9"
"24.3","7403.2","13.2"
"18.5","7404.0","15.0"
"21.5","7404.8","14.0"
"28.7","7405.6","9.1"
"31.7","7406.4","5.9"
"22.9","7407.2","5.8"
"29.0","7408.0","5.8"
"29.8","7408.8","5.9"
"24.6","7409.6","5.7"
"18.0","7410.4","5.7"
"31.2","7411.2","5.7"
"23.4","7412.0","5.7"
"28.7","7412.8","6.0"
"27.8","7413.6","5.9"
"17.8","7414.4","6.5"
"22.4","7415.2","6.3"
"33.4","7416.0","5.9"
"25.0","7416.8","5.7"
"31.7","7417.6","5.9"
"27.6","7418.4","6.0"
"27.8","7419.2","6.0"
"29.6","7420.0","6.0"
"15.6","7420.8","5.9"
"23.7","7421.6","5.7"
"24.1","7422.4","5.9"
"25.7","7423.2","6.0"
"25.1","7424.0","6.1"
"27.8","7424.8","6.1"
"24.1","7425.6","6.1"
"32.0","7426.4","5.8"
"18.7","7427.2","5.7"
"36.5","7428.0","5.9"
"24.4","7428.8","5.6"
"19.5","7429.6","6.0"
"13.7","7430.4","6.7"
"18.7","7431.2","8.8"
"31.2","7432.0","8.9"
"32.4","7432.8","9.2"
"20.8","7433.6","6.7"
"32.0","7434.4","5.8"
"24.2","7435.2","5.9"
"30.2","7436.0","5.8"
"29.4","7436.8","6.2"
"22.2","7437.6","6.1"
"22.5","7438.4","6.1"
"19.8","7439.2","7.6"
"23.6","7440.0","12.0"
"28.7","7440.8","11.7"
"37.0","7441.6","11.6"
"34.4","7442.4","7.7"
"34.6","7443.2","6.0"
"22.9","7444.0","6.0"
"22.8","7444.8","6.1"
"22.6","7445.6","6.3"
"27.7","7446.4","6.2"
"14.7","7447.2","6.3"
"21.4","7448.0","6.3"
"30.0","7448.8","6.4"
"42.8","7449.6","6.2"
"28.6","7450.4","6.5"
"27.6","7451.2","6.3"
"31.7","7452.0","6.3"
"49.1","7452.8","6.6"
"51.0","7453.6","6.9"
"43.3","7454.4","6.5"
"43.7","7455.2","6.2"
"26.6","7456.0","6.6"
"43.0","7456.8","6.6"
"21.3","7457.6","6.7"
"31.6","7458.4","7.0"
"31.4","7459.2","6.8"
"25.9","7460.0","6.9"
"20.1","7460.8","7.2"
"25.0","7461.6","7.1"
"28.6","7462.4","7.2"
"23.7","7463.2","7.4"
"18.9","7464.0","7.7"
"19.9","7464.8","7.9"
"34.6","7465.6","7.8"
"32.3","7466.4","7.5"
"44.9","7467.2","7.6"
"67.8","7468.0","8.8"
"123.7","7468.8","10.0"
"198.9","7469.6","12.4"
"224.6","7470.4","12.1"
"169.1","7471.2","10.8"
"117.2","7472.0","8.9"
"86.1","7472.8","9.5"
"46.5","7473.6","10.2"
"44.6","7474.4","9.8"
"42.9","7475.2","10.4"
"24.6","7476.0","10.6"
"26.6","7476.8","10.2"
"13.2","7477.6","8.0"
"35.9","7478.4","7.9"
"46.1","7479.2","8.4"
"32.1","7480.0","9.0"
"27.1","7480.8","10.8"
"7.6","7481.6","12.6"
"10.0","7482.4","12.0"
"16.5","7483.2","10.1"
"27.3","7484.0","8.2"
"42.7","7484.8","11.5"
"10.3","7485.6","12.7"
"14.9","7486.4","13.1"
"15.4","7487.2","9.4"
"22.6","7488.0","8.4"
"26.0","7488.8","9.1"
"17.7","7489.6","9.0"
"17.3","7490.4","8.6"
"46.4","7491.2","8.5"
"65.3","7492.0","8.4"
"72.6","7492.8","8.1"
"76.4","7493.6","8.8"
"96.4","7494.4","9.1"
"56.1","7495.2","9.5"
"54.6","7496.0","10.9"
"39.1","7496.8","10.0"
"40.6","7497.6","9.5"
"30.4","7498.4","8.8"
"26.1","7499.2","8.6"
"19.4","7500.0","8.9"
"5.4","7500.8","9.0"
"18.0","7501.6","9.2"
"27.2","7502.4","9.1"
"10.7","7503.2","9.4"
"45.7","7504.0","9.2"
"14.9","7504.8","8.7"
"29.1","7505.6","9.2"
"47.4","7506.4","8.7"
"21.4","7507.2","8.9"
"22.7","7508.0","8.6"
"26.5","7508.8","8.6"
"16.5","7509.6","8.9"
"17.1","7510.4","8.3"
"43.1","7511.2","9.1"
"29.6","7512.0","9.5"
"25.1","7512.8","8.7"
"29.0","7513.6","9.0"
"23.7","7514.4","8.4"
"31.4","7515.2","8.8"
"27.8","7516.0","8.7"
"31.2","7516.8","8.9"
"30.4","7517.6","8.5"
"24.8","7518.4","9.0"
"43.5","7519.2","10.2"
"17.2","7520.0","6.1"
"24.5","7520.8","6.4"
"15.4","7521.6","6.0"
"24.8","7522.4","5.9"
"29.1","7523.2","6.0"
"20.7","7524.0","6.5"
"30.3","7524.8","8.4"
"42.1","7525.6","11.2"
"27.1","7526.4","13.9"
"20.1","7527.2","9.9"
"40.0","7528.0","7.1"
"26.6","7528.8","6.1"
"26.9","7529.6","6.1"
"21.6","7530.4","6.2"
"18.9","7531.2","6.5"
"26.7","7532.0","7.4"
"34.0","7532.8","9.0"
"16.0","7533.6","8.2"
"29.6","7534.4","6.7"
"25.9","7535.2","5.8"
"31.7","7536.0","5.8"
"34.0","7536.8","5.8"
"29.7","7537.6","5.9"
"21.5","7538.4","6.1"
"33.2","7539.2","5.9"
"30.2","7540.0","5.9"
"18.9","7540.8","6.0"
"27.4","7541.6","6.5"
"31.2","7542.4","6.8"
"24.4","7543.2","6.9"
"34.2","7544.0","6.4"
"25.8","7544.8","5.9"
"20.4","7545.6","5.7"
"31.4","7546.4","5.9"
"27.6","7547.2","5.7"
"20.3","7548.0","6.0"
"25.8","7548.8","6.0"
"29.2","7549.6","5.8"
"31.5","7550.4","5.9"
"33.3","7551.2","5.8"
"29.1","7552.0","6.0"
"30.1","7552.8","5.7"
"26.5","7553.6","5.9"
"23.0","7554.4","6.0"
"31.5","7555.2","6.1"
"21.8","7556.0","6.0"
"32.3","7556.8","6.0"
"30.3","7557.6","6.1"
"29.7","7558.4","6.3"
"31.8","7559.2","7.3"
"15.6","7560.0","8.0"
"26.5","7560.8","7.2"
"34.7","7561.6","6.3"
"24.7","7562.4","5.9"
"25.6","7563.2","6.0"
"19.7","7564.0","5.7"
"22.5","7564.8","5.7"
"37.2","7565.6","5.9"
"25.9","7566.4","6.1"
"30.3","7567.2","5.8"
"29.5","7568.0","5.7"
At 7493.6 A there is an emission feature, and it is [N II]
